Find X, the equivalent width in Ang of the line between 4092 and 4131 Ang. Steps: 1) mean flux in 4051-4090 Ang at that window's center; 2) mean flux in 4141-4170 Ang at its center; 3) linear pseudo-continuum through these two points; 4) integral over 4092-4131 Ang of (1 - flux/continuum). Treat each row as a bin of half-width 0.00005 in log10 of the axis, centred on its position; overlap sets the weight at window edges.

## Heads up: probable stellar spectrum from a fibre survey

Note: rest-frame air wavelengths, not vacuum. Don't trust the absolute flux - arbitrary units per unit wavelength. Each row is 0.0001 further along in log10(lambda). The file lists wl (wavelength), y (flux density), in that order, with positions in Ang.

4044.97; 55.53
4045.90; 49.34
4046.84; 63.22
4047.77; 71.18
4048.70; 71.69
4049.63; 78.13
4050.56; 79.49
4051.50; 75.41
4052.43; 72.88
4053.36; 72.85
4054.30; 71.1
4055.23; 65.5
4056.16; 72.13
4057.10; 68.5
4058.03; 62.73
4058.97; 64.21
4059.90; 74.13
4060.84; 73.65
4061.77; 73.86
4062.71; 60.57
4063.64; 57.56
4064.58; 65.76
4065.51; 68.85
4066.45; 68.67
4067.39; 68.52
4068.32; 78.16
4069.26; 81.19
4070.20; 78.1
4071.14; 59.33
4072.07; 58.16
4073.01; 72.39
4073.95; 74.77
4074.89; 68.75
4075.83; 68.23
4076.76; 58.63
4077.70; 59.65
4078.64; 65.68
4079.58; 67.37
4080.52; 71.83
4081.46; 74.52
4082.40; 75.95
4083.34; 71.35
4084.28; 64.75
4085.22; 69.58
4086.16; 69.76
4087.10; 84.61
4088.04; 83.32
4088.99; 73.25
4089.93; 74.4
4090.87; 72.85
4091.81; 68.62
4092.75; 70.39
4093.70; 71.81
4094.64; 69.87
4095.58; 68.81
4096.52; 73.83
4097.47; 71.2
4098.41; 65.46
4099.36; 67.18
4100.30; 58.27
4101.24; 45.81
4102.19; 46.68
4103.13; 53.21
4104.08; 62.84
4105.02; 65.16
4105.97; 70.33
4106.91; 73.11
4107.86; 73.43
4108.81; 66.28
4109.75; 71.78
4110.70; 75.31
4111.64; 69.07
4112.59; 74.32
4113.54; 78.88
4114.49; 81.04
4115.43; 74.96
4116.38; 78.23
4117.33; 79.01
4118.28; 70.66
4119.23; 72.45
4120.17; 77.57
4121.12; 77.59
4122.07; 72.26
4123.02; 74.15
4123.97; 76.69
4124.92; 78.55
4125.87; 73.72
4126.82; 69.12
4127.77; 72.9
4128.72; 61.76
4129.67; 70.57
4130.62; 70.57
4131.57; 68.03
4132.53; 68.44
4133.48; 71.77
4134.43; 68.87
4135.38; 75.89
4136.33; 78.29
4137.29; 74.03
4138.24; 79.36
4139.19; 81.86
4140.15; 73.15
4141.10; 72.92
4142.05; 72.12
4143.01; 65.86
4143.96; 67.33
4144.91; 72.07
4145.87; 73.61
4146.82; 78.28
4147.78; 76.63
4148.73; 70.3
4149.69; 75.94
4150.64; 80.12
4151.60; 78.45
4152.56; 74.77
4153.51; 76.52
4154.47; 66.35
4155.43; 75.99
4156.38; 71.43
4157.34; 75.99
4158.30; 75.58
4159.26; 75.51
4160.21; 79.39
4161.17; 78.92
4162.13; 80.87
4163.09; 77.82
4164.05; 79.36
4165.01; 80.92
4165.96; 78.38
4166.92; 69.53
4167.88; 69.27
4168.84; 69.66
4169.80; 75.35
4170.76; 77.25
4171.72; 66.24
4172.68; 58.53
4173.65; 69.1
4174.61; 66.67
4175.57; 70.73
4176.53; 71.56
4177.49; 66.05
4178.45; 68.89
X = 1.2 Ang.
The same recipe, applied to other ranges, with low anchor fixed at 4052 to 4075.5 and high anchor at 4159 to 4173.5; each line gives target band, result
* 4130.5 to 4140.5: -0.1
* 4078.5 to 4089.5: -0.4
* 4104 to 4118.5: -0.3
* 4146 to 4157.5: -0.2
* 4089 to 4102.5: 0.8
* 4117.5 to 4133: 0.0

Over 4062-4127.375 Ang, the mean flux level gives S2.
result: 70.1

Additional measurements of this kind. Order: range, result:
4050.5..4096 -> 70.2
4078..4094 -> 72.2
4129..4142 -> 73.2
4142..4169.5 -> 74.8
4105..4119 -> 73.7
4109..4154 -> 73.9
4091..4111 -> 66.2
